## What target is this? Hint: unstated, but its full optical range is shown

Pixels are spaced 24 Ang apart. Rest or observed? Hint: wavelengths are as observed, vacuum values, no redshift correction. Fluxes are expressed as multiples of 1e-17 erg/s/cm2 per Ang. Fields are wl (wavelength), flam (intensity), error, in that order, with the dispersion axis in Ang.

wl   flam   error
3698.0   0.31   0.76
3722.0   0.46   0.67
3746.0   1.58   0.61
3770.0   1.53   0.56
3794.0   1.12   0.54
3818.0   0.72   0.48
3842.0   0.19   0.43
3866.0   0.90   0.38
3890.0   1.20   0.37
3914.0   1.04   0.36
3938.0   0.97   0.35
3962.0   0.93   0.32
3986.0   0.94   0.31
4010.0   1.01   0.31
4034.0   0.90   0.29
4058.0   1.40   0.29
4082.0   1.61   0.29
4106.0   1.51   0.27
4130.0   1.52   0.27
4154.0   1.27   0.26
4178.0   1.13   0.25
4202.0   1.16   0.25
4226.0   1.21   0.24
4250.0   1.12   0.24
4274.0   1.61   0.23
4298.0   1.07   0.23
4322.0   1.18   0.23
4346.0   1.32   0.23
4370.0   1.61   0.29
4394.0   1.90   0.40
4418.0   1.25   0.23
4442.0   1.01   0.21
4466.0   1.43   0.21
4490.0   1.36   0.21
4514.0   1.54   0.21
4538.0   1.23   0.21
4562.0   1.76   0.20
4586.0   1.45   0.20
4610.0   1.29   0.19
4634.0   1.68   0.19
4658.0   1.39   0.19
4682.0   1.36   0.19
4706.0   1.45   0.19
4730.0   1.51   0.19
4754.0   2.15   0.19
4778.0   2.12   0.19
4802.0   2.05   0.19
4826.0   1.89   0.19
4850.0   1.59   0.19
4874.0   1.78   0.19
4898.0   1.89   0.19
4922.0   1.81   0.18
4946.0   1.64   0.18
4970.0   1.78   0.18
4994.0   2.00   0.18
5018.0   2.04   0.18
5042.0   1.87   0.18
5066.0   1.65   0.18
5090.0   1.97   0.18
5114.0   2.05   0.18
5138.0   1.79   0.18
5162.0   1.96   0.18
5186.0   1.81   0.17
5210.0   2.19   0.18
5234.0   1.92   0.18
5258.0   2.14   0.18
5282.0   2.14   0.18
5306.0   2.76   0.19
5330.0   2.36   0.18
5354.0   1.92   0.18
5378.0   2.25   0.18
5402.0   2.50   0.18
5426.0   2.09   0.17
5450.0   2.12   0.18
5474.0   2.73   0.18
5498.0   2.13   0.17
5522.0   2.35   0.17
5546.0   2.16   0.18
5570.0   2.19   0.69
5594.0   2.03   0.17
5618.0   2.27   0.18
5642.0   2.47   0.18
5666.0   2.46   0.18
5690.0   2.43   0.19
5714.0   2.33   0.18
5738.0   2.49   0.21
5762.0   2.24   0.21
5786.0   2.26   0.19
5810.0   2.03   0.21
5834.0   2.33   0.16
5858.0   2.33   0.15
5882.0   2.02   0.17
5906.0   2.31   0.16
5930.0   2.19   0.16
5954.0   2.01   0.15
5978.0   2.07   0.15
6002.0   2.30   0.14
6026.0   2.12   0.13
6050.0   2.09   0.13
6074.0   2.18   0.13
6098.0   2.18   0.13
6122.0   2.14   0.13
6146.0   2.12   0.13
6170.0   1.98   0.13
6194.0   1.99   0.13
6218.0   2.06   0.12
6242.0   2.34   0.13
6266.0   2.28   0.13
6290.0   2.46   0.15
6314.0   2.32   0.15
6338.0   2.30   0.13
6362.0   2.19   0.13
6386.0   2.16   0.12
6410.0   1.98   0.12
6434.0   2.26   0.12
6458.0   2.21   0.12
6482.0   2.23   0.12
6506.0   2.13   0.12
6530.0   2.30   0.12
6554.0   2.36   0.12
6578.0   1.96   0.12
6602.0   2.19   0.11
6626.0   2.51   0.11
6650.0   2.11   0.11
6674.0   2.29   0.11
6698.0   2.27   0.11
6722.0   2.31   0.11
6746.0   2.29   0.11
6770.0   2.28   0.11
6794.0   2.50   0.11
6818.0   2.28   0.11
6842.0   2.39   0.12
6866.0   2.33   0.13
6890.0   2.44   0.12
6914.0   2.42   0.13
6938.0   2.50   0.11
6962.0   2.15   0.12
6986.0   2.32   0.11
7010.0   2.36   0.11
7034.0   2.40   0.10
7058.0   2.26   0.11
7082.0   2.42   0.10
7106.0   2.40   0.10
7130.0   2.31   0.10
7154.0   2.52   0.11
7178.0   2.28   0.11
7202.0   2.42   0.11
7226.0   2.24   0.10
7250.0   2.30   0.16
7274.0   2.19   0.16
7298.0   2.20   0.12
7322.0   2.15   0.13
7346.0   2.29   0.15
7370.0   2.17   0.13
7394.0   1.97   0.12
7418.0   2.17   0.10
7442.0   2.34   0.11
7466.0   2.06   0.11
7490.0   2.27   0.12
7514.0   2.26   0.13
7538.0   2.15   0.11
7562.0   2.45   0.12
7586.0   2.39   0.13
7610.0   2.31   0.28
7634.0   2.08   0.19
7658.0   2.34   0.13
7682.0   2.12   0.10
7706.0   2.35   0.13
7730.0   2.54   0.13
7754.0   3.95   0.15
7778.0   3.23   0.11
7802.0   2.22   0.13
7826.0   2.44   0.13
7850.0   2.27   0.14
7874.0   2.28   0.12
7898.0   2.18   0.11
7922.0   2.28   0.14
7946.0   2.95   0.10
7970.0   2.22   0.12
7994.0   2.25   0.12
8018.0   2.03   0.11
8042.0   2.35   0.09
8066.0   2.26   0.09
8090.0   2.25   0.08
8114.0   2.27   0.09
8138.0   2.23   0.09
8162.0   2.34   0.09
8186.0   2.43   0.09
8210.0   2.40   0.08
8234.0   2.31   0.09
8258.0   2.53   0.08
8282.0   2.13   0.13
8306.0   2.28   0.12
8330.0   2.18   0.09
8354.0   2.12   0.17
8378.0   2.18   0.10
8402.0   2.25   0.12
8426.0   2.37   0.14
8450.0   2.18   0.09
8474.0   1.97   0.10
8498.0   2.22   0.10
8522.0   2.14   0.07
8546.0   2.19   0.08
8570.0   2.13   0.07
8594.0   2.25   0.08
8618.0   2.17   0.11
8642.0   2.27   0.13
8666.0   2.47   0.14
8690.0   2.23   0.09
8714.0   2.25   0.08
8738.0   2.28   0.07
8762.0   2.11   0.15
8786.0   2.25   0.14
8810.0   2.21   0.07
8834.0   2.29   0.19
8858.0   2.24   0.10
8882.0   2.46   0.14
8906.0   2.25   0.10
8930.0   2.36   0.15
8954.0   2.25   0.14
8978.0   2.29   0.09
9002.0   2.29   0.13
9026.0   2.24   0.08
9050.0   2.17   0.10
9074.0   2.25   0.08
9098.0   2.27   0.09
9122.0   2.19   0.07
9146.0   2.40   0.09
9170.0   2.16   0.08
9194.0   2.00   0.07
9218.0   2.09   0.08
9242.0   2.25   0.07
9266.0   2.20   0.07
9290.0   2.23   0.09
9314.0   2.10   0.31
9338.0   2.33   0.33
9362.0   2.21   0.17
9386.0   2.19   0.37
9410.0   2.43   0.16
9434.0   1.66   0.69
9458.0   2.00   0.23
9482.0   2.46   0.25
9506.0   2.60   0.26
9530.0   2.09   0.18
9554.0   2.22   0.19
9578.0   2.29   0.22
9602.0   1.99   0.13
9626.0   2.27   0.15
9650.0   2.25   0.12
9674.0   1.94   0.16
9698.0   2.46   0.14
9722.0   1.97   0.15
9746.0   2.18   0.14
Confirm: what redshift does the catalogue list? 0.18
